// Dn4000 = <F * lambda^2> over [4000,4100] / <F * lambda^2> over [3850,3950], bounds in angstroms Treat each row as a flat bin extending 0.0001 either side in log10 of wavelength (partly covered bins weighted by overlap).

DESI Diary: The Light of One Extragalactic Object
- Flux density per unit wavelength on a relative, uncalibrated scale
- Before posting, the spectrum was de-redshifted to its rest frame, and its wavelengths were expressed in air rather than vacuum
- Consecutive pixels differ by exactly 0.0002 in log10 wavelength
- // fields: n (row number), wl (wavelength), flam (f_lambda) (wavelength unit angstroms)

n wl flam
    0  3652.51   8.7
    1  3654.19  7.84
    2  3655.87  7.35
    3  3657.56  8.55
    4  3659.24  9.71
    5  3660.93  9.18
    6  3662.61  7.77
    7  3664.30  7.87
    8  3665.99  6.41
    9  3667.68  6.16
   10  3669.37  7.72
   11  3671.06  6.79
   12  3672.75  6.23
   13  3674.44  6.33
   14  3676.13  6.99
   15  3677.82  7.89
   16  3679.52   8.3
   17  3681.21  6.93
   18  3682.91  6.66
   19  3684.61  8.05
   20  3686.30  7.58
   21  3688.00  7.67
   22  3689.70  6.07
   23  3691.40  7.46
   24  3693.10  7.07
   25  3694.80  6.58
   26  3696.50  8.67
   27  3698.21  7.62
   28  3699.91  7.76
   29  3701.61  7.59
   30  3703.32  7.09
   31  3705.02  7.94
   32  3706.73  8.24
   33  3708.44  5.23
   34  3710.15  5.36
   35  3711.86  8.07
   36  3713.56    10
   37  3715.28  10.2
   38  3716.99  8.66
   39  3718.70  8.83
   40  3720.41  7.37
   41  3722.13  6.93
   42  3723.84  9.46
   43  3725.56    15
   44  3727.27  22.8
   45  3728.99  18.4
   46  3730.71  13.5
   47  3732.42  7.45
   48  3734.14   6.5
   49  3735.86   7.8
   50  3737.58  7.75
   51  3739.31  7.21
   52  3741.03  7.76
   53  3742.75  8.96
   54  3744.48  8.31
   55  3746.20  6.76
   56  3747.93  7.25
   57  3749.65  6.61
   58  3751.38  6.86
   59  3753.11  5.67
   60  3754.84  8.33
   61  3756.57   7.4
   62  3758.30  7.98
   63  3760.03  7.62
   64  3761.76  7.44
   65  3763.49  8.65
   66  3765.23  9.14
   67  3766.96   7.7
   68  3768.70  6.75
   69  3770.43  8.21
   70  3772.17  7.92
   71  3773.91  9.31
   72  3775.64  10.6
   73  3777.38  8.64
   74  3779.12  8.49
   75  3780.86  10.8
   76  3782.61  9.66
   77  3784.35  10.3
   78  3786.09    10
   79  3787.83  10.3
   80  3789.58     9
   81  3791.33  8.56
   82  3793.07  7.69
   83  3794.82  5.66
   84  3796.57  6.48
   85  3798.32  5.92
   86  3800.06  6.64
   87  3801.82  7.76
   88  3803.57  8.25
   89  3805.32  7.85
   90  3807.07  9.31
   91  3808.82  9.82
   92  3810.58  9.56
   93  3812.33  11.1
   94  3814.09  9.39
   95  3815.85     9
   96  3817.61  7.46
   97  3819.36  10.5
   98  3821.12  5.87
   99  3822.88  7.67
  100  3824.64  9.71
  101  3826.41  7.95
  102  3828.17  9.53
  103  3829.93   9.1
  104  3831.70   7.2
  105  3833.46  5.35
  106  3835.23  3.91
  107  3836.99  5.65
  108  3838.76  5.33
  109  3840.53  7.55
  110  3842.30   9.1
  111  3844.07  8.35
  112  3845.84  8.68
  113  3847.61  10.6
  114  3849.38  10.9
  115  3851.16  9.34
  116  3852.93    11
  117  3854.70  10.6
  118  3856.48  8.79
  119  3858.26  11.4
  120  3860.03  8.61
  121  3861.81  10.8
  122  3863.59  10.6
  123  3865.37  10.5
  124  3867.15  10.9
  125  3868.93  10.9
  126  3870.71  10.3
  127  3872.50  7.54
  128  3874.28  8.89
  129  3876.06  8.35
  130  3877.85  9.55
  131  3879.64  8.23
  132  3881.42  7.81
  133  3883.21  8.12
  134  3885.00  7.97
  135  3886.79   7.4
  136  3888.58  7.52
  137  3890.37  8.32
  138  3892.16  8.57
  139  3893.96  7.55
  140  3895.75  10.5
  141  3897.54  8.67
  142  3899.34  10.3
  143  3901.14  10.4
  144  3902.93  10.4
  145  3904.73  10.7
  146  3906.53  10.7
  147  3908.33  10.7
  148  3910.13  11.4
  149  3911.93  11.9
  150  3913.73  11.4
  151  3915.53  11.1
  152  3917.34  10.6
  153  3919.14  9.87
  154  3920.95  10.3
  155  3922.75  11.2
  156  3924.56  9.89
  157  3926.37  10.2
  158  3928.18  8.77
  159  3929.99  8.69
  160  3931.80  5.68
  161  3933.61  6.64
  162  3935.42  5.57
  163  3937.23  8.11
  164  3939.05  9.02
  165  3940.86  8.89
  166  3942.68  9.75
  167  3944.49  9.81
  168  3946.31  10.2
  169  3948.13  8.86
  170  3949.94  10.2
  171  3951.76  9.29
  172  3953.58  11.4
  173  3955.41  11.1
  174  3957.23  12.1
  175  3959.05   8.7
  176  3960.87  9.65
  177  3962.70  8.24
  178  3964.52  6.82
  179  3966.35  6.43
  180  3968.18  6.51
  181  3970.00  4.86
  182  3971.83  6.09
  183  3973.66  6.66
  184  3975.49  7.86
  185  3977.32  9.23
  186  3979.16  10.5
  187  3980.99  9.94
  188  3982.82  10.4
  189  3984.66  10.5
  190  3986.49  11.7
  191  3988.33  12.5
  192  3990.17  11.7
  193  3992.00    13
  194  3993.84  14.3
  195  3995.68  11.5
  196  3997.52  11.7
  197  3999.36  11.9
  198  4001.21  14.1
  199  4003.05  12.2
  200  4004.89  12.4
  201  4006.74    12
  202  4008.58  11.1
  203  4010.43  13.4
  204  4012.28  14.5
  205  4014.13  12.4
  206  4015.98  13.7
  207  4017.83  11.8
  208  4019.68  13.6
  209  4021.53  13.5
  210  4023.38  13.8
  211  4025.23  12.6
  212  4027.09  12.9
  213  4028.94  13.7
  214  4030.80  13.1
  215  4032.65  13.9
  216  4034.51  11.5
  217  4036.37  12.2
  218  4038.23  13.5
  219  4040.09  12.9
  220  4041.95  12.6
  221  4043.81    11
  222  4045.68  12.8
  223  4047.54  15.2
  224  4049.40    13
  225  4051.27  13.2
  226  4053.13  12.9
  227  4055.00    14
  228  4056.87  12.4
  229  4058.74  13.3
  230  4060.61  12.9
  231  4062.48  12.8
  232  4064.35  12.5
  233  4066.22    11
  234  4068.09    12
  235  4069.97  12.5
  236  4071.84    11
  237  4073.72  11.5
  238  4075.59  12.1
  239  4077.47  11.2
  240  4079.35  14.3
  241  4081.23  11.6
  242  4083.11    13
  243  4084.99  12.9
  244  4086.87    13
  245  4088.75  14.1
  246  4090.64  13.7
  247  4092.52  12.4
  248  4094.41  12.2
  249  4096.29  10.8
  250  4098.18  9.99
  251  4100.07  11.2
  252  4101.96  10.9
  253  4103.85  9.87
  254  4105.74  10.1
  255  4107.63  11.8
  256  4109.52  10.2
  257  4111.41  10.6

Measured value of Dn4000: 1.44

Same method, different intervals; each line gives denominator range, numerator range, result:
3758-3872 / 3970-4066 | 1.55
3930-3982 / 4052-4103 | 1.53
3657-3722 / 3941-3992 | 1.43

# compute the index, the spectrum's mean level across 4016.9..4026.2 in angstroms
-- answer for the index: 13.1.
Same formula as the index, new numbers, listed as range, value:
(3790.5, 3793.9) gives 8.14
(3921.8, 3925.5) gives 10.5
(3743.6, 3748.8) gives 7.44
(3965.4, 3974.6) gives 6.12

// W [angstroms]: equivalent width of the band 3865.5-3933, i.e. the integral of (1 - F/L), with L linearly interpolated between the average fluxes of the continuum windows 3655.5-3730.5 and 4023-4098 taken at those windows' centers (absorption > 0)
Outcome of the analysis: 8.2 angstroms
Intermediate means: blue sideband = 8.43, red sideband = 12.7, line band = 9.49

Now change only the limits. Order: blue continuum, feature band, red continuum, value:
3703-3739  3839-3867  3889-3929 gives 0.76 angstroms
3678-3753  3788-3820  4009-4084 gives 4.26 angstroms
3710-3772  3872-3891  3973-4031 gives 4.32 angstroms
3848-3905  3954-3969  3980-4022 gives 3.41 angstroms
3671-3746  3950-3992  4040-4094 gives 8.23 angstroms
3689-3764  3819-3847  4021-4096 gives 6.52 angstroms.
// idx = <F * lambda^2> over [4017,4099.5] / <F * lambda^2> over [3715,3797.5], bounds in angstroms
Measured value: 1.66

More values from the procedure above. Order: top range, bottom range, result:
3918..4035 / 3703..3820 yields 1.35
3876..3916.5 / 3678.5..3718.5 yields 1.38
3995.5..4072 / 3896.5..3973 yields 1.44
